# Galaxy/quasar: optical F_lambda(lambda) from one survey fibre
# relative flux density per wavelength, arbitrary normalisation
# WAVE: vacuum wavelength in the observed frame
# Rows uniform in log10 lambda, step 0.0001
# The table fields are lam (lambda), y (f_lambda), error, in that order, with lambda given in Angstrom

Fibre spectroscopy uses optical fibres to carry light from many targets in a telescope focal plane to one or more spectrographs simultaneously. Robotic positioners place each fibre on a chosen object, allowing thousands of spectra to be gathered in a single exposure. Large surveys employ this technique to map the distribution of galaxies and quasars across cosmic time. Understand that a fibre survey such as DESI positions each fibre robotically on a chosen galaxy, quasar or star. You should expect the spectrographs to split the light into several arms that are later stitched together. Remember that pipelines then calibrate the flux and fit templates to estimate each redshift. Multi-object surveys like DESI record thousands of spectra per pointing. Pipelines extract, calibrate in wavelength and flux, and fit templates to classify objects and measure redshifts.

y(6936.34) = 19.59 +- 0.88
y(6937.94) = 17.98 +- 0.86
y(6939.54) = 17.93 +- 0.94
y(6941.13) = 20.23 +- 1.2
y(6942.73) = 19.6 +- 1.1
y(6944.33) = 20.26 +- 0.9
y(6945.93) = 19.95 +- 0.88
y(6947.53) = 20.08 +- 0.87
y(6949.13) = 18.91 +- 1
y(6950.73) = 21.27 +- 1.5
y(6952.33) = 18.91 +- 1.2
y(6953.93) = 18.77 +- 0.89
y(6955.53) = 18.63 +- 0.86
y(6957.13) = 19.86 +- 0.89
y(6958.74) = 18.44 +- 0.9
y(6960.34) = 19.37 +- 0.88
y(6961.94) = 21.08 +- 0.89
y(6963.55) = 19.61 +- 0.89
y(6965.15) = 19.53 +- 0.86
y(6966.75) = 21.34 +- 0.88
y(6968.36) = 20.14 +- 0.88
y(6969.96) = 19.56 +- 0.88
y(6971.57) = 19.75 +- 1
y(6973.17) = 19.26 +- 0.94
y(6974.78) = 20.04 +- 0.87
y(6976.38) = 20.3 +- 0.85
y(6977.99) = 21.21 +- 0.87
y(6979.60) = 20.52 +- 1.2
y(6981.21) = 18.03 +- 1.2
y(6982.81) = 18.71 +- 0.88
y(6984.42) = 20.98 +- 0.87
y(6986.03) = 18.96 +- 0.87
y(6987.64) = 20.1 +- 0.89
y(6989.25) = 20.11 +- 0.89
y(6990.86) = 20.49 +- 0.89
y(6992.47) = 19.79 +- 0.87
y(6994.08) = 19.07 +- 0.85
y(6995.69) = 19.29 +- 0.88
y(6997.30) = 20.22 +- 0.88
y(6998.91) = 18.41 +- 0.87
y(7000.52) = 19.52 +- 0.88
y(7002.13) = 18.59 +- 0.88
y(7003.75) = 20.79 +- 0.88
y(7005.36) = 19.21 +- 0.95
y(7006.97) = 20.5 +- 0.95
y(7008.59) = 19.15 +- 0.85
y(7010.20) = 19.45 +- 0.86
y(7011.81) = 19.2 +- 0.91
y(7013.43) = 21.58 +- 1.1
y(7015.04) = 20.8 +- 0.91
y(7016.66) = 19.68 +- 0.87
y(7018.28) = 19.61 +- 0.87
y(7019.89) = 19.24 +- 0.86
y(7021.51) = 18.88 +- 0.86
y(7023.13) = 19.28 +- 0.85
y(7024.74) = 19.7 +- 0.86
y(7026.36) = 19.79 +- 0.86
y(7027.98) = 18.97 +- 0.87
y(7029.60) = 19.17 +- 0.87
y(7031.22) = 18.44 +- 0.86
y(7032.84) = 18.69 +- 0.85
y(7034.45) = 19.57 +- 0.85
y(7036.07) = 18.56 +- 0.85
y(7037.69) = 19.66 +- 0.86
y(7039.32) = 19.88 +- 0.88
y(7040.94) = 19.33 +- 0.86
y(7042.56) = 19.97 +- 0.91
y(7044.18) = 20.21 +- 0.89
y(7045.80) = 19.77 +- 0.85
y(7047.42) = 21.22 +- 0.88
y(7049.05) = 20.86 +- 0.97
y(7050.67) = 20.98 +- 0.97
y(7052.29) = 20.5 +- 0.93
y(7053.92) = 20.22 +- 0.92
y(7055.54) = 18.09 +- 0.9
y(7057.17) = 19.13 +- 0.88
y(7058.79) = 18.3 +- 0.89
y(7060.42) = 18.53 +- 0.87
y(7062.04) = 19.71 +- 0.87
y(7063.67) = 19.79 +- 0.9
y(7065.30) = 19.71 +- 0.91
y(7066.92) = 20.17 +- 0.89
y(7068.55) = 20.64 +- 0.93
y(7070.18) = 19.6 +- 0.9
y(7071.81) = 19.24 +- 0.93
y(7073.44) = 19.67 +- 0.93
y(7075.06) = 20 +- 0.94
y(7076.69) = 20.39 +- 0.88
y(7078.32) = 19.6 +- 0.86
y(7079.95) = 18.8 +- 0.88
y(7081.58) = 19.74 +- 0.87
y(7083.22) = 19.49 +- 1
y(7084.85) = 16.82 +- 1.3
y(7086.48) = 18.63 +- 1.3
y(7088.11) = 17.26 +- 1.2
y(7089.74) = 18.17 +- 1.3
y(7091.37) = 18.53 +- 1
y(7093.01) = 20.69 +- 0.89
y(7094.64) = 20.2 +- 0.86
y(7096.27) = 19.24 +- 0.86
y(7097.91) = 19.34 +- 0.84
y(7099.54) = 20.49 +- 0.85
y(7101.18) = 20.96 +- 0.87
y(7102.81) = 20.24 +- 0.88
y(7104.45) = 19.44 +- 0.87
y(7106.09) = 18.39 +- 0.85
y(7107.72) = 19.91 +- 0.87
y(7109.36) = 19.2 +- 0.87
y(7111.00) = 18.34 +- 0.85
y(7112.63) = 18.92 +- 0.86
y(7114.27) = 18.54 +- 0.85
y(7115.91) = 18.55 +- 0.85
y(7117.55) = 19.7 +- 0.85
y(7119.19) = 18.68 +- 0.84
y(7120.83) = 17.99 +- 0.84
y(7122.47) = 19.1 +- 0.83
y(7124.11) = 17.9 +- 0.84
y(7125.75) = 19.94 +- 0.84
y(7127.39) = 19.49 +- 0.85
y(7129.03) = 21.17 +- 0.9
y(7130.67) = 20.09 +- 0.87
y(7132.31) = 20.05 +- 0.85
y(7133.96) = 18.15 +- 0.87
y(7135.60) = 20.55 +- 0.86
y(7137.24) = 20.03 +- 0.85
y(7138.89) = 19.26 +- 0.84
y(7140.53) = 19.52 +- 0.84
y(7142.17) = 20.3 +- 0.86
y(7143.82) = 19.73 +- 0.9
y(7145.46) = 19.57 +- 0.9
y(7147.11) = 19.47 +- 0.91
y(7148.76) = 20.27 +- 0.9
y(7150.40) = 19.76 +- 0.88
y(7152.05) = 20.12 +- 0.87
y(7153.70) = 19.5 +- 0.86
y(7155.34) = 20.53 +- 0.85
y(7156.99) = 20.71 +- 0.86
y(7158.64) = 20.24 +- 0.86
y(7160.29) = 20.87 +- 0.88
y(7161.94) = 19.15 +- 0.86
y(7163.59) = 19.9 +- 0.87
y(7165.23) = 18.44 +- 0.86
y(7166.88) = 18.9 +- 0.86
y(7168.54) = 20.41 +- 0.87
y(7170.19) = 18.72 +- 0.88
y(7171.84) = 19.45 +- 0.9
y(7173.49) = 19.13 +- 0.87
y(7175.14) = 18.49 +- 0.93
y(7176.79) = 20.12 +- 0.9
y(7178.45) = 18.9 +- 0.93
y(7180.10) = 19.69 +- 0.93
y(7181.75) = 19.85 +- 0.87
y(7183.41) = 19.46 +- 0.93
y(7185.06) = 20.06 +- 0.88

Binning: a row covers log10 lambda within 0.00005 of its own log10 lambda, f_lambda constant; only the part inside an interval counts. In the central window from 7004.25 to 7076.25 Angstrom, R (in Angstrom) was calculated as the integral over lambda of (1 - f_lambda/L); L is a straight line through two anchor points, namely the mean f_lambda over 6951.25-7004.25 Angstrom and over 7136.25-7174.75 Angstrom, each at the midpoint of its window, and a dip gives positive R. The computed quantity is 0.13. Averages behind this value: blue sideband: 19.7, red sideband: 19.7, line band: 19.7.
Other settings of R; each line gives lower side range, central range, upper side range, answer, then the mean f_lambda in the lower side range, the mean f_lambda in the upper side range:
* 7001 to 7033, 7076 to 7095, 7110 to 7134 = 0.3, 19.5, 19.1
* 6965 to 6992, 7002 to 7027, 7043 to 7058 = 0.4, 19.9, 20.1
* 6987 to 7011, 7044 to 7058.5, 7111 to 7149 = -0.4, 19.6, 19.4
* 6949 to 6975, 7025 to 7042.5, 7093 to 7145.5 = 0.3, 19.7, 19.5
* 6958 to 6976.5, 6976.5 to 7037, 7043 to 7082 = 0.8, 19.9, 19.8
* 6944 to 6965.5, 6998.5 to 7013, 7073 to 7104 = 0.0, 19.6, 19.4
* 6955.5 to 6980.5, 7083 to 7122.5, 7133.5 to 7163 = 1.7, 19.9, 19.9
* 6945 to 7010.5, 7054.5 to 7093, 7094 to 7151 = 0.8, 19.7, 19.5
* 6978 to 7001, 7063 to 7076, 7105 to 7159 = -0.2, 19.6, 19.5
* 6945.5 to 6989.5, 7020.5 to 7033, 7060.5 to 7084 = 0.4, 19.8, 19.7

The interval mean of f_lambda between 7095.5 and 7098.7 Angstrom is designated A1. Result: 19.3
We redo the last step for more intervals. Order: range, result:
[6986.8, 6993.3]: 20.1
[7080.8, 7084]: 19.6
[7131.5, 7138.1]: 19.7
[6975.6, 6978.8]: 20.7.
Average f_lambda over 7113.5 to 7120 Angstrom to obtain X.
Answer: 18.9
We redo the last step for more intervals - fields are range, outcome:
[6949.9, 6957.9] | 19.5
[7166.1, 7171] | 19.3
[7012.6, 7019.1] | 20.4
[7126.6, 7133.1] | 20.2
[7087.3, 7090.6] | 17.8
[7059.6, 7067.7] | 19.6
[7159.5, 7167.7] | 19.5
